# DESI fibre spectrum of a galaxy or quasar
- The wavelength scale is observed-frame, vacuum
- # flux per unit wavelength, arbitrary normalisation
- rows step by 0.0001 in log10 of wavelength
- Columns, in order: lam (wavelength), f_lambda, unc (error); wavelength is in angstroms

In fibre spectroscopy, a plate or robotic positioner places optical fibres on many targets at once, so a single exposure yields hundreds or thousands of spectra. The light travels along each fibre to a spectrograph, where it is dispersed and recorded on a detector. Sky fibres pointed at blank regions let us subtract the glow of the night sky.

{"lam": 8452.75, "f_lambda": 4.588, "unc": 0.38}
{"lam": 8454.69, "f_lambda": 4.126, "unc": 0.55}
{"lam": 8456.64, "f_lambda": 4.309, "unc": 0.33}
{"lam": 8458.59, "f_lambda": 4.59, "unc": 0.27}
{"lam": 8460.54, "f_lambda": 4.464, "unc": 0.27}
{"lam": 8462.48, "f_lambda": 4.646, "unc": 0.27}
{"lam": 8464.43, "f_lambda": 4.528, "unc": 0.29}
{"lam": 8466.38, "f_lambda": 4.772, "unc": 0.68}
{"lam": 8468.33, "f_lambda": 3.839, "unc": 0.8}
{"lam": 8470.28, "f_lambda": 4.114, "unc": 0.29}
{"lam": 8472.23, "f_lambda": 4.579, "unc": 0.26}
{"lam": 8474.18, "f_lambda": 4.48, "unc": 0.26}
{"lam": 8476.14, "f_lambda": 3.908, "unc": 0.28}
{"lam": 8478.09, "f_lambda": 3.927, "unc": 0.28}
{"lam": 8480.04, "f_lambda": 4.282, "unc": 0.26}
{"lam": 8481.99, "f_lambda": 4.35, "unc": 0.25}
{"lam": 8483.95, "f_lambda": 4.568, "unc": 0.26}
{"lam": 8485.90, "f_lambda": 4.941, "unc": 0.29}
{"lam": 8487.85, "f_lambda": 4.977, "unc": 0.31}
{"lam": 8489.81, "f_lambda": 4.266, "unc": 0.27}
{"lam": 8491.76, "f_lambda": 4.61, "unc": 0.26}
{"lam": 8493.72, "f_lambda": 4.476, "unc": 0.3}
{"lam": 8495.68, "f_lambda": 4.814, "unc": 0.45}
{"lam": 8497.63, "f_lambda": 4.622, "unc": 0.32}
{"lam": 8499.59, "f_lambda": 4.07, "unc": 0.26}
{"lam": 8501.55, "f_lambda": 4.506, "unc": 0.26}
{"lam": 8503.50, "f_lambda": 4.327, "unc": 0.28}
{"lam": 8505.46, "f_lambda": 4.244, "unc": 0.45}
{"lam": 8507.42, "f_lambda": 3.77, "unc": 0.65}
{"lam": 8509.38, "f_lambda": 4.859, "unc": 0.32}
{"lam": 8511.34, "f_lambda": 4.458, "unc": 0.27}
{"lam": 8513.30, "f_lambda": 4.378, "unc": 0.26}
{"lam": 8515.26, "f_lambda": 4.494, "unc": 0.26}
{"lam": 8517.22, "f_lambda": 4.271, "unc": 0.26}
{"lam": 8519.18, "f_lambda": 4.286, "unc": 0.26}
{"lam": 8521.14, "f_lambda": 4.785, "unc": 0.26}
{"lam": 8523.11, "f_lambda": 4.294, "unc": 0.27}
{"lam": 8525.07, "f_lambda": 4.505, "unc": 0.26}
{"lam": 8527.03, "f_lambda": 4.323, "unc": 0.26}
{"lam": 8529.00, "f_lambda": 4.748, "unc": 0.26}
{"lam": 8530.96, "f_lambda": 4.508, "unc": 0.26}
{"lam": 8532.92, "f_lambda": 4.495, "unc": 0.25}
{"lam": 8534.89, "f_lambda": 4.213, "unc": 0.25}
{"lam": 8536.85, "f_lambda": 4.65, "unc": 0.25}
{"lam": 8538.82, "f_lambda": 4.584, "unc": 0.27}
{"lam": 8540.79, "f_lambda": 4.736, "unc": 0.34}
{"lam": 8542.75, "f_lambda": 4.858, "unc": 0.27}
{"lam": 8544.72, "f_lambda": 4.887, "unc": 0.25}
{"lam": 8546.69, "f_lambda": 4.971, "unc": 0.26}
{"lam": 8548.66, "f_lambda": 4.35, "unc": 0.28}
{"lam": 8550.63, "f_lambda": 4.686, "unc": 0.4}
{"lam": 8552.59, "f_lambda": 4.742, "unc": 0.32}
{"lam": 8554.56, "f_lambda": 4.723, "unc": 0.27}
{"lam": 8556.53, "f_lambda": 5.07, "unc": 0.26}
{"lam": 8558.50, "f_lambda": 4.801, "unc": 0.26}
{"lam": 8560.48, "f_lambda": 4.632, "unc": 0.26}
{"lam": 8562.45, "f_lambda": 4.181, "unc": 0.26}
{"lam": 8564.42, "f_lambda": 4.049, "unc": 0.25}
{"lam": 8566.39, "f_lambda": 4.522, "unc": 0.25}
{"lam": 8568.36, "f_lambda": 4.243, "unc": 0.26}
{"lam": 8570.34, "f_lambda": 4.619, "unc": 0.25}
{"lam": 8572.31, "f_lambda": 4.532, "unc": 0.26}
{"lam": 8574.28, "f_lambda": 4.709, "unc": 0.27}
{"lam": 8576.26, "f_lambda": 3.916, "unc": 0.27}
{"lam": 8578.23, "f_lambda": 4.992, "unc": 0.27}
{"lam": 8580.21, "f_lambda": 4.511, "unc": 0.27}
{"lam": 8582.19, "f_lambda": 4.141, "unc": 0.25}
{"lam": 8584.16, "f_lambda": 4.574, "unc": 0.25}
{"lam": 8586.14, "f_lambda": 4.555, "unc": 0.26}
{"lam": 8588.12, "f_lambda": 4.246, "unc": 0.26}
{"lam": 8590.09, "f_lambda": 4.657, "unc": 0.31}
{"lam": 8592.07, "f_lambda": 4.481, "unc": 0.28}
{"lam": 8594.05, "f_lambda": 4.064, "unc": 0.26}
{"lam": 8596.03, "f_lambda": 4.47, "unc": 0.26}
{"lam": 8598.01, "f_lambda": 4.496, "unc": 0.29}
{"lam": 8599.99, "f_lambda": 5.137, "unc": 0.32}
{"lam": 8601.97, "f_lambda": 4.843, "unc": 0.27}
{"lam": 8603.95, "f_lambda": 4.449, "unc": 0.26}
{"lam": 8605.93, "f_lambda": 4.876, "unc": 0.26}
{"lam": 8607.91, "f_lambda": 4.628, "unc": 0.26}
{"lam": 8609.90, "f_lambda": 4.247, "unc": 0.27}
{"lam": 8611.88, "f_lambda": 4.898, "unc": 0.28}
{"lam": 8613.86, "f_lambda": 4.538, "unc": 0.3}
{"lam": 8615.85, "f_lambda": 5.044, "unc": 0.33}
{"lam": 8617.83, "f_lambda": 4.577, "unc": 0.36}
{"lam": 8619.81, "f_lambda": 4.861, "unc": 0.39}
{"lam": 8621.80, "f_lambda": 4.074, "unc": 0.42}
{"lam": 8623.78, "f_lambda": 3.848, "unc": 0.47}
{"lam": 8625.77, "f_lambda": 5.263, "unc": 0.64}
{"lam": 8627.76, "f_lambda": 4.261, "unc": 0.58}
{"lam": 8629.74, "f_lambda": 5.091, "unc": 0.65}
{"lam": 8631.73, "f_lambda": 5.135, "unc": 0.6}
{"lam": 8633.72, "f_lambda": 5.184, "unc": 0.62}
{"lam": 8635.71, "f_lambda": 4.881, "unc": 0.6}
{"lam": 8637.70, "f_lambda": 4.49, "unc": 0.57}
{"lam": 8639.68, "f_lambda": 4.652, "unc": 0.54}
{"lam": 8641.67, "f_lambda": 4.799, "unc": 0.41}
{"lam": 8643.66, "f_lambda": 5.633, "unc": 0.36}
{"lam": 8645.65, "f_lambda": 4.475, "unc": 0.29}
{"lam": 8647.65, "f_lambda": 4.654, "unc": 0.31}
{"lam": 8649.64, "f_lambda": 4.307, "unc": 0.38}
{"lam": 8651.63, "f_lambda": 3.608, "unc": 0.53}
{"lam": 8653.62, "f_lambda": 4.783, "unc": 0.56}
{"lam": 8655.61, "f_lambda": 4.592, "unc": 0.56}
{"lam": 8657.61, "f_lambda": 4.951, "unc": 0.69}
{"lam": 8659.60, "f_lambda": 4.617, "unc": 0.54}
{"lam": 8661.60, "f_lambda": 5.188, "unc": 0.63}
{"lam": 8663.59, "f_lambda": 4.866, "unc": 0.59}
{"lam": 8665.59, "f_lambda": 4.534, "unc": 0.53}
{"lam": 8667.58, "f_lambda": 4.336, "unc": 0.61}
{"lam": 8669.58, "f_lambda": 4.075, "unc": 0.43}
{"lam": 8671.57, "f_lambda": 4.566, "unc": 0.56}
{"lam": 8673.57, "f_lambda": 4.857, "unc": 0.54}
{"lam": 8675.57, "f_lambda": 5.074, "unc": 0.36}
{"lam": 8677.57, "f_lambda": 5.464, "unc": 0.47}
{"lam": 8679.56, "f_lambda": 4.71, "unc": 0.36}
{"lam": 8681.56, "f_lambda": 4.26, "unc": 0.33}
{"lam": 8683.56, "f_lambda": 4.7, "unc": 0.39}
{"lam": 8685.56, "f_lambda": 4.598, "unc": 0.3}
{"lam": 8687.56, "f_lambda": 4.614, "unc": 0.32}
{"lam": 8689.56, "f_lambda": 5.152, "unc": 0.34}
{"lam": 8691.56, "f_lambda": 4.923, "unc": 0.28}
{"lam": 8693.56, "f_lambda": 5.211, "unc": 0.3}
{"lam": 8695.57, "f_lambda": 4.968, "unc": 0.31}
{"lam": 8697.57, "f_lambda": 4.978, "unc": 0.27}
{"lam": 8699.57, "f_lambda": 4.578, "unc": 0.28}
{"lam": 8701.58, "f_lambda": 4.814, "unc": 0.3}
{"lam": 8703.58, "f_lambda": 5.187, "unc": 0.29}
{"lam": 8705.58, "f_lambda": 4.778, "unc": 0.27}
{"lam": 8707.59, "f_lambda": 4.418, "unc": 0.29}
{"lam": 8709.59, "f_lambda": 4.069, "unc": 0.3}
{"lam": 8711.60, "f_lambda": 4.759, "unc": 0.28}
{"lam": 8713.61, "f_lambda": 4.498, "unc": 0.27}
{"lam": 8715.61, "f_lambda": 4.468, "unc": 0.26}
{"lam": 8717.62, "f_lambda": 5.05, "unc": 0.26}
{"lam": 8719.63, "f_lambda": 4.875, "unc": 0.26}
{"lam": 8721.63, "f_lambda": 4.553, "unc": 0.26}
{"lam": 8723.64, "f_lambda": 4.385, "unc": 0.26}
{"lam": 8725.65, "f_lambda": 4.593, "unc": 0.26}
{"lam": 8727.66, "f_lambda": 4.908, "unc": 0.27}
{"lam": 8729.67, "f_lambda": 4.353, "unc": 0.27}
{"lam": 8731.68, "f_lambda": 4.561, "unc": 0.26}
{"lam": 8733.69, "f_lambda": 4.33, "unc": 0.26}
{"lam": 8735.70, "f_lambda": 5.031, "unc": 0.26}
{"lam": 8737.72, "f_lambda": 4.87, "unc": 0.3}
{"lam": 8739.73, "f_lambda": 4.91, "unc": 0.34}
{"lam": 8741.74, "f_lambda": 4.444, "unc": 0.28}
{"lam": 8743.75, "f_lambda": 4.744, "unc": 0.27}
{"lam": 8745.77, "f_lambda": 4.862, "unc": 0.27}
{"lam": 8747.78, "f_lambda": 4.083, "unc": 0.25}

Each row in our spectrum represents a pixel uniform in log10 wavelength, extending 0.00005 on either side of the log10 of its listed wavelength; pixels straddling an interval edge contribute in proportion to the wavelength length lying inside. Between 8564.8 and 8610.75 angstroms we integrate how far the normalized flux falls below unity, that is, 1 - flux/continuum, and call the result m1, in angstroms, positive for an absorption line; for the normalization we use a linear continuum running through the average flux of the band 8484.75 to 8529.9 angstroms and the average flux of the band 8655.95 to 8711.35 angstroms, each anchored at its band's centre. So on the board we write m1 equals 0.9 angstroms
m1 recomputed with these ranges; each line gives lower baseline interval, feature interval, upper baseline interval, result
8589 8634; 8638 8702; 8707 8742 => -1.35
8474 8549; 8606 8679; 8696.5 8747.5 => -1.54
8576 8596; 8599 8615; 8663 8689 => -0.77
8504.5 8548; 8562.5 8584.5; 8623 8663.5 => 0.85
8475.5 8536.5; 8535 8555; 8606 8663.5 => -0.81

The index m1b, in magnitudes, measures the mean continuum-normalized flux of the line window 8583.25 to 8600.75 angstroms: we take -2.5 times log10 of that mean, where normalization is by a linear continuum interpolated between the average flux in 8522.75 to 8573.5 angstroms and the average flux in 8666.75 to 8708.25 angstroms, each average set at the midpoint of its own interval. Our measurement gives 0.03 mag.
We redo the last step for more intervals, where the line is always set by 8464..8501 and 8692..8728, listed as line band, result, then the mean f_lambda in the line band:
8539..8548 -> -0.07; 4.82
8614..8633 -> -0.02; 4.68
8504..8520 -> 0.03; 4.34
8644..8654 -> 0.05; 4.42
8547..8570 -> -0.01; 4.56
